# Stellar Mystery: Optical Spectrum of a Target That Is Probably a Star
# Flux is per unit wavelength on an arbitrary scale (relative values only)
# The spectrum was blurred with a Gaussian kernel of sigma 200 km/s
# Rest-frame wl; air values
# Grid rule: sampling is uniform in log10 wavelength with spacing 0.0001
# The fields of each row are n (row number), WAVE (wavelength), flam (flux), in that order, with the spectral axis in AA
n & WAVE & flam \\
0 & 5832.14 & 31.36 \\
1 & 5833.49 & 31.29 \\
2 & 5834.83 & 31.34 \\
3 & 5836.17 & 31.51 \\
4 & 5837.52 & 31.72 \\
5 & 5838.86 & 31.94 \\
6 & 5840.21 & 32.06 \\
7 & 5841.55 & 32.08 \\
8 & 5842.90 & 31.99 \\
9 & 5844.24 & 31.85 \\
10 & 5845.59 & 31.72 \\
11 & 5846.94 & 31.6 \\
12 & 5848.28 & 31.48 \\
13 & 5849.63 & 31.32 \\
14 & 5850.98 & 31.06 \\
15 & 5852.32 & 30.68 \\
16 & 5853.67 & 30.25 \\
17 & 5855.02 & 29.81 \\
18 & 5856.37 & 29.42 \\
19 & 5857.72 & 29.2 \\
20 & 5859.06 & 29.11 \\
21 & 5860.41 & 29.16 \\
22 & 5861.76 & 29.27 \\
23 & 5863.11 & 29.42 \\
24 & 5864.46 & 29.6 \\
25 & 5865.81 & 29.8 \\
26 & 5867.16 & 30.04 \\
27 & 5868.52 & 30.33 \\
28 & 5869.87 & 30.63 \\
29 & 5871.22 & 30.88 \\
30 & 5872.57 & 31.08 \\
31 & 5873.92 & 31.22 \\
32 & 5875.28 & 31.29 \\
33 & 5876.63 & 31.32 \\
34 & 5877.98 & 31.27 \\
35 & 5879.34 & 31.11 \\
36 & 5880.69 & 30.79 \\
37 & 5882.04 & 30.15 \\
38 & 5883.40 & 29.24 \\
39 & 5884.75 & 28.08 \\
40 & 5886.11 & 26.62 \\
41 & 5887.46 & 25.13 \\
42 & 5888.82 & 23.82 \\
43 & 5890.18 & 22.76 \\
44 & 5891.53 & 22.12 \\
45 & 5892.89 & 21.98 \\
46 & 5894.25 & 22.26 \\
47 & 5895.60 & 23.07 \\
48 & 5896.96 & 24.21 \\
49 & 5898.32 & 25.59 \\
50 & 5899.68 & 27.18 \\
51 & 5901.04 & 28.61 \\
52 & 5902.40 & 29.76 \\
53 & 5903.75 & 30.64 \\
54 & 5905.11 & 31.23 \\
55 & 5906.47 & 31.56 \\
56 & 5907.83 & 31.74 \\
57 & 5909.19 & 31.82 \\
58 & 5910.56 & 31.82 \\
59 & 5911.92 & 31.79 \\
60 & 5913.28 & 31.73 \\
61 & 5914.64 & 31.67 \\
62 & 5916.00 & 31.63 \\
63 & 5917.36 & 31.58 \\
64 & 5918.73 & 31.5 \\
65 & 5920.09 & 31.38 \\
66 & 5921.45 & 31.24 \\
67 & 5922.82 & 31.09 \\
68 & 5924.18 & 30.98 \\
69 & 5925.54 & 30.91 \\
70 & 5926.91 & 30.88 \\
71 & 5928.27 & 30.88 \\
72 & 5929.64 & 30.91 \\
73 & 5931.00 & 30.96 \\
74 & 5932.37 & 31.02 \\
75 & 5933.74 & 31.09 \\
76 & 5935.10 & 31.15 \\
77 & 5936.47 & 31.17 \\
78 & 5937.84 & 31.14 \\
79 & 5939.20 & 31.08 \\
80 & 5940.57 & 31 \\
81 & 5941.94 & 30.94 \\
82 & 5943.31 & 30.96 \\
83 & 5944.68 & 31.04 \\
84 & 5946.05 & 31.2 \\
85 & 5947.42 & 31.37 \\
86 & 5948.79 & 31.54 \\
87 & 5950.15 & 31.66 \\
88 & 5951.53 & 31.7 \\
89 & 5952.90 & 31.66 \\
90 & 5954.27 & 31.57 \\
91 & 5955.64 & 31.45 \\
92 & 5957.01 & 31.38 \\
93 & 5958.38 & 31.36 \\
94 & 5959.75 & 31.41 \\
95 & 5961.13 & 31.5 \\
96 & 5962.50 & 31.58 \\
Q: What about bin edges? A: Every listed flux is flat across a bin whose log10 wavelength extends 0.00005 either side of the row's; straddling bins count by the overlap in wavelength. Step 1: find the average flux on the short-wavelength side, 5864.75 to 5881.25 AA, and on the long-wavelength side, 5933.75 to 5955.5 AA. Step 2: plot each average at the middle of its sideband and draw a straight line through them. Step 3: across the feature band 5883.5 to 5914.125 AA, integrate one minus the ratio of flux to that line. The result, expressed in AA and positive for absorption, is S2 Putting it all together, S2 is 3.4 AA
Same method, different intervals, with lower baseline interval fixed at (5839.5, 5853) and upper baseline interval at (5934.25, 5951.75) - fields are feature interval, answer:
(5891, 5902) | 2.4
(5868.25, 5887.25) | 0.8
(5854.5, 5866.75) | 0.8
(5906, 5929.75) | -0.1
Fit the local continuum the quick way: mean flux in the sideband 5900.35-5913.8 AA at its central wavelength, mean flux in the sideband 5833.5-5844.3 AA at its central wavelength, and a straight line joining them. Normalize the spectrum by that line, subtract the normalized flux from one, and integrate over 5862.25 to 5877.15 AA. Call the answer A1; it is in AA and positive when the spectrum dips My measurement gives 0.5 AA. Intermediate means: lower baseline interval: 31.8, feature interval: 30.5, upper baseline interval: 31.1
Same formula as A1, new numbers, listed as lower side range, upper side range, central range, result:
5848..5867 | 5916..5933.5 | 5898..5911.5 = 0.3 AA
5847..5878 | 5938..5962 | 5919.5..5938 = 0.0 AA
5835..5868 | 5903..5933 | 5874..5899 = 3.4 AA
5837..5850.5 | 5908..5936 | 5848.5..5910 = 5.3 AA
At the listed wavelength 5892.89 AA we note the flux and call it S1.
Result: 21.98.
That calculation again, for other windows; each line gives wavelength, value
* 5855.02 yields 29.81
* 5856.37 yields 29.42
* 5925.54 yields 30.91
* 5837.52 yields 31.72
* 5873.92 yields 31.22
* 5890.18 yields 22.76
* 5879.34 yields 31.11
